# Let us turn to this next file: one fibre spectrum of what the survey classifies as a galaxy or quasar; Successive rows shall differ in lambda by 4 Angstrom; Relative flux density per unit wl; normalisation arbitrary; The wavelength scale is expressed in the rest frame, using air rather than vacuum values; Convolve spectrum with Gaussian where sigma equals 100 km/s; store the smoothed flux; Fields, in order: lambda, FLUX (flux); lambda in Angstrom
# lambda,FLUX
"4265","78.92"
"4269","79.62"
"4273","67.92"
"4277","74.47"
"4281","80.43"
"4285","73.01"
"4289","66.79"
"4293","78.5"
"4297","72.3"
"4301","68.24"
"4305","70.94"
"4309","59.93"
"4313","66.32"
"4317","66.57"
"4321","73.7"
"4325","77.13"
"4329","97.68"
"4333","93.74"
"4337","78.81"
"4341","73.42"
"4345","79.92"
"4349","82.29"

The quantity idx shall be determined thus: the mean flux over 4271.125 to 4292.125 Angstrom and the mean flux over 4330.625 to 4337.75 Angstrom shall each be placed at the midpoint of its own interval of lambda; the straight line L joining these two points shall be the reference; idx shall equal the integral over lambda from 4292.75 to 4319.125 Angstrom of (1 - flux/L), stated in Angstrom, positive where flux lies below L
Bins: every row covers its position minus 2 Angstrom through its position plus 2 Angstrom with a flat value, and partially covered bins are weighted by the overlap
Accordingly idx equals 3.8 Angstrom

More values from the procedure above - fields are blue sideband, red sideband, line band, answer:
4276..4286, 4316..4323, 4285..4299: 0.4 Angstrom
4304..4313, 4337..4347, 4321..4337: -3.0 Angstrom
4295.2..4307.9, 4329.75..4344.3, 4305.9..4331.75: 0.9 Angstrom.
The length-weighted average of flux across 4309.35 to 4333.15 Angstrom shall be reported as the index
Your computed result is 76.7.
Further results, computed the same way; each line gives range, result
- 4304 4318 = 65.5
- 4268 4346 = 74.8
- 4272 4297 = 73.6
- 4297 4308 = 69.2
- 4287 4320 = 68.9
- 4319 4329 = 79.9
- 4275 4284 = 77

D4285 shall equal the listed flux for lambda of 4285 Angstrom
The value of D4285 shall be 73.01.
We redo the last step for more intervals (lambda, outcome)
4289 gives 66.79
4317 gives 66.57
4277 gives 74.47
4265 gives 78.92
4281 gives 80.43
